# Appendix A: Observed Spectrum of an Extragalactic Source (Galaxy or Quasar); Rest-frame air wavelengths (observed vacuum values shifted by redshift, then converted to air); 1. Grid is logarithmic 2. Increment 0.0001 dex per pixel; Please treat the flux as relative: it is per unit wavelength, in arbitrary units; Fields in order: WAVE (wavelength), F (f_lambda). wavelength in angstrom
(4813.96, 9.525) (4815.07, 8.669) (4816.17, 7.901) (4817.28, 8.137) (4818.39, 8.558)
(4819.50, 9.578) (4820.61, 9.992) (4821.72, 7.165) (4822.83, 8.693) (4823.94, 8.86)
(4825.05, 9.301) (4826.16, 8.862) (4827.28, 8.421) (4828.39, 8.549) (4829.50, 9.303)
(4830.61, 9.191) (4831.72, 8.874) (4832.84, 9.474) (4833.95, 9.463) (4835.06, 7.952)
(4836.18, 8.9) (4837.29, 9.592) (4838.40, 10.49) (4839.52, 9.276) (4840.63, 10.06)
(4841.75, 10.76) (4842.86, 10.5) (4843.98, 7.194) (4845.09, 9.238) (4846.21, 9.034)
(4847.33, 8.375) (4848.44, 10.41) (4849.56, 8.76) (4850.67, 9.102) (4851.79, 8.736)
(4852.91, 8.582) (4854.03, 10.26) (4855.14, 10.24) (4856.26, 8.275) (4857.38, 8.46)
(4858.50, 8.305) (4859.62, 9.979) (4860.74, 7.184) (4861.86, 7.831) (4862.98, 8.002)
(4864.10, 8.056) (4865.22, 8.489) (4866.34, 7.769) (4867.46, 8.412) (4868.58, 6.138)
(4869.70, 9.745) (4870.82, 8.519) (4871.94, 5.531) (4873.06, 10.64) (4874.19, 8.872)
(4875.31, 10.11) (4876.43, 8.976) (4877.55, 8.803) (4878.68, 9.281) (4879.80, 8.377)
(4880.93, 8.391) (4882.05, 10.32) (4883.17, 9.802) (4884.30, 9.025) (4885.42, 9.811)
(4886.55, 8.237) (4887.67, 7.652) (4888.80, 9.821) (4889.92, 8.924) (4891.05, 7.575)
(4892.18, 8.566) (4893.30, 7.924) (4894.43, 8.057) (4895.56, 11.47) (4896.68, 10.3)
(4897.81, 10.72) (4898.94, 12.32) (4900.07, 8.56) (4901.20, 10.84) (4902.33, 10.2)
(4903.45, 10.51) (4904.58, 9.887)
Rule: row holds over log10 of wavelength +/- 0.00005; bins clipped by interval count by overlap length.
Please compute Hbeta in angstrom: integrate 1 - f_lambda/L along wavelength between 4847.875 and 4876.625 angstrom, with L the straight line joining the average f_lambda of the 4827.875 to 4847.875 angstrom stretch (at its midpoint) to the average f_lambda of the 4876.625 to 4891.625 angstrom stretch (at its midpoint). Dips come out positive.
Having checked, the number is 1.29 angstrom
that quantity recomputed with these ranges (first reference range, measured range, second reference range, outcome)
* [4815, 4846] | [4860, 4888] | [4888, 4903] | 2.5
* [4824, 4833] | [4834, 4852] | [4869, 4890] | -0.6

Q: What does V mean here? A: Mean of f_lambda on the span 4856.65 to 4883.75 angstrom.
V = 8.58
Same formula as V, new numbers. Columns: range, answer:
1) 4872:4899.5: 9.26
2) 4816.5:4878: 8.87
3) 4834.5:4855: 9.31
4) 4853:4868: 8.56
